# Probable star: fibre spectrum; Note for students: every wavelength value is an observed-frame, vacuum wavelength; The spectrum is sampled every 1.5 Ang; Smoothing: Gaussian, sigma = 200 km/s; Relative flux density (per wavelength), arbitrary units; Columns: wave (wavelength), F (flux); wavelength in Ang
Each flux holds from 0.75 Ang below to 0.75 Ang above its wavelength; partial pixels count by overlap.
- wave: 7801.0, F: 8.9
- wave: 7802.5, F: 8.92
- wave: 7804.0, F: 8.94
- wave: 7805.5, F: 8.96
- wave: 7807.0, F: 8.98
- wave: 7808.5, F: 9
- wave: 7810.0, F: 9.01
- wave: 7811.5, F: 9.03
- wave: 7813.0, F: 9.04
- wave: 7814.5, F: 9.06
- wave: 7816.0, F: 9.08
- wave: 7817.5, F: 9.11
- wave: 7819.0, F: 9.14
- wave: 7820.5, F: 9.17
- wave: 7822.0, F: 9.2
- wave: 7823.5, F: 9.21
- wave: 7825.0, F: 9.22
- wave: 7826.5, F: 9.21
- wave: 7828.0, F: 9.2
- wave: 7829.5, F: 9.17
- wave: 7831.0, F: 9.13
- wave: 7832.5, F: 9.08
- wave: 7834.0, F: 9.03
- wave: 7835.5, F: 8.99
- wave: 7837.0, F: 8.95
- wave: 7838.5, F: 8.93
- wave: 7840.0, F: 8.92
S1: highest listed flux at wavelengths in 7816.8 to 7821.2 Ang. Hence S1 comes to 9.17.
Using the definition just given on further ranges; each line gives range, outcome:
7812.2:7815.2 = 9.06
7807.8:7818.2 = 9.11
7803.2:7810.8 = 9.01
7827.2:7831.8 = 9.2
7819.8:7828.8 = 9.22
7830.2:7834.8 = 9.13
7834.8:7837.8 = 8.99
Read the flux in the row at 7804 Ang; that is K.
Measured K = 8.94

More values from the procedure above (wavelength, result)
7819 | 9.14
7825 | 9.22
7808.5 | 9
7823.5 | 9.21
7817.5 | 9.11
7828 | 9.2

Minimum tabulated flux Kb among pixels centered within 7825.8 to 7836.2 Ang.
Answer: 8.99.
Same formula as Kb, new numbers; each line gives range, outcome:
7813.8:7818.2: 9.06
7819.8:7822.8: 9.17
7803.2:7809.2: 8.94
